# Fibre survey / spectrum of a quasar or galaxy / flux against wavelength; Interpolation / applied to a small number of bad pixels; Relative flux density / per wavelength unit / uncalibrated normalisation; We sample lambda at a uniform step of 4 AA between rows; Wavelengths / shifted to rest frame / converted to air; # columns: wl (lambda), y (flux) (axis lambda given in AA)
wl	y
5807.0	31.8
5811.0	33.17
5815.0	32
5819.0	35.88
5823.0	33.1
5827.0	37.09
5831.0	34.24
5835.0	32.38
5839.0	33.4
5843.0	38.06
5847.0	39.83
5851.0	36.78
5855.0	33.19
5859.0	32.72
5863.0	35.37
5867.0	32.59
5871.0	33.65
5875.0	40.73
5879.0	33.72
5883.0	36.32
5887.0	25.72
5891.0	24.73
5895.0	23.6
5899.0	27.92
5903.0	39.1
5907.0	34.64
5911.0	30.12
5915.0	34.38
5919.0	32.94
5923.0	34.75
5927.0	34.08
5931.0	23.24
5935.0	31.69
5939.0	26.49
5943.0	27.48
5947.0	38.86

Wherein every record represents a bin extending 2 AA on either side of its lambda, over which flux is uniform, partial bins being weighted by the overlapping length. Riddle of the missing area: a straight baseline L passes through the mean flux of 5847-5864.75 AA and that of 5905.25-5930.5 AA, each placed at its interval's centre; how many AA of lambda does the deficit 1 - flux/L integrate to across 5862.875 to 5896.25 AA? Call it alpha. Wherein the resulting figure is 2.4 AA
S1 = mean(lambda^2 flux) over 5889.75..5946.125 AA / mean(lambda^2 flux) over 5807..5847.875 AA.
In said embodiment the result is 0.91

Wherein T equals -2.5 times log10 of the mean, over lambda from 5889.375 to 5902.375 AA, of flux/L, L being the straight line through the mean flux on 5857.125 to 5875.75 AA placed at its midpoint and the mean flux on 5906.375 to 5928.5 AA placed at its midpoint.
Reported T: 0.25 mag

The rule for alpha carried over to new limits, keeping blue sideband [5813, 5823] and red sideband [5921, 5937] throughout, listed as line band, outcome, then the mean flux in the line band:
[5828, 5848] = -1.3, 35.4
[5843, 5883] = -3.6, 35.6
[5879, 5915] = 1.2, 30.7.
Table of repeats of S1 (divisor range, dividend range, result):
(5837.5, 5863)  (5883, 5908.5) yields 0.85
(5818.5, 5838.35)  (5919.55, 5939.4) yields 0.92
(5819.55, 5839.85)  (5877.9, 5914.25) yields 0.92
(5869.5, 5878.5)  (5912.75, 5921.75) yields 0.93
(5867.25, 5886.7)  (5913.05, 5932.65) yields 0.93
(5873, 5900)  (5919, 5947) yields 1.02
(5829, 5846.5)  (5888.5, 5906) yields 0.85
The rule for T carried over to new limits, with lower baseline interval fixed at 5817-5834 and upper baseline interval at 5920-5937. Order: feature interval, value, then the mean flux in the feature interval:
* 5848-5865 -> -0.03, 34.8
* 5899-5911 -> -0.08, 34.3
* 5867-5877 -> -0.10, 36.3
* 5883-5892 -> 0.18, 27.7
